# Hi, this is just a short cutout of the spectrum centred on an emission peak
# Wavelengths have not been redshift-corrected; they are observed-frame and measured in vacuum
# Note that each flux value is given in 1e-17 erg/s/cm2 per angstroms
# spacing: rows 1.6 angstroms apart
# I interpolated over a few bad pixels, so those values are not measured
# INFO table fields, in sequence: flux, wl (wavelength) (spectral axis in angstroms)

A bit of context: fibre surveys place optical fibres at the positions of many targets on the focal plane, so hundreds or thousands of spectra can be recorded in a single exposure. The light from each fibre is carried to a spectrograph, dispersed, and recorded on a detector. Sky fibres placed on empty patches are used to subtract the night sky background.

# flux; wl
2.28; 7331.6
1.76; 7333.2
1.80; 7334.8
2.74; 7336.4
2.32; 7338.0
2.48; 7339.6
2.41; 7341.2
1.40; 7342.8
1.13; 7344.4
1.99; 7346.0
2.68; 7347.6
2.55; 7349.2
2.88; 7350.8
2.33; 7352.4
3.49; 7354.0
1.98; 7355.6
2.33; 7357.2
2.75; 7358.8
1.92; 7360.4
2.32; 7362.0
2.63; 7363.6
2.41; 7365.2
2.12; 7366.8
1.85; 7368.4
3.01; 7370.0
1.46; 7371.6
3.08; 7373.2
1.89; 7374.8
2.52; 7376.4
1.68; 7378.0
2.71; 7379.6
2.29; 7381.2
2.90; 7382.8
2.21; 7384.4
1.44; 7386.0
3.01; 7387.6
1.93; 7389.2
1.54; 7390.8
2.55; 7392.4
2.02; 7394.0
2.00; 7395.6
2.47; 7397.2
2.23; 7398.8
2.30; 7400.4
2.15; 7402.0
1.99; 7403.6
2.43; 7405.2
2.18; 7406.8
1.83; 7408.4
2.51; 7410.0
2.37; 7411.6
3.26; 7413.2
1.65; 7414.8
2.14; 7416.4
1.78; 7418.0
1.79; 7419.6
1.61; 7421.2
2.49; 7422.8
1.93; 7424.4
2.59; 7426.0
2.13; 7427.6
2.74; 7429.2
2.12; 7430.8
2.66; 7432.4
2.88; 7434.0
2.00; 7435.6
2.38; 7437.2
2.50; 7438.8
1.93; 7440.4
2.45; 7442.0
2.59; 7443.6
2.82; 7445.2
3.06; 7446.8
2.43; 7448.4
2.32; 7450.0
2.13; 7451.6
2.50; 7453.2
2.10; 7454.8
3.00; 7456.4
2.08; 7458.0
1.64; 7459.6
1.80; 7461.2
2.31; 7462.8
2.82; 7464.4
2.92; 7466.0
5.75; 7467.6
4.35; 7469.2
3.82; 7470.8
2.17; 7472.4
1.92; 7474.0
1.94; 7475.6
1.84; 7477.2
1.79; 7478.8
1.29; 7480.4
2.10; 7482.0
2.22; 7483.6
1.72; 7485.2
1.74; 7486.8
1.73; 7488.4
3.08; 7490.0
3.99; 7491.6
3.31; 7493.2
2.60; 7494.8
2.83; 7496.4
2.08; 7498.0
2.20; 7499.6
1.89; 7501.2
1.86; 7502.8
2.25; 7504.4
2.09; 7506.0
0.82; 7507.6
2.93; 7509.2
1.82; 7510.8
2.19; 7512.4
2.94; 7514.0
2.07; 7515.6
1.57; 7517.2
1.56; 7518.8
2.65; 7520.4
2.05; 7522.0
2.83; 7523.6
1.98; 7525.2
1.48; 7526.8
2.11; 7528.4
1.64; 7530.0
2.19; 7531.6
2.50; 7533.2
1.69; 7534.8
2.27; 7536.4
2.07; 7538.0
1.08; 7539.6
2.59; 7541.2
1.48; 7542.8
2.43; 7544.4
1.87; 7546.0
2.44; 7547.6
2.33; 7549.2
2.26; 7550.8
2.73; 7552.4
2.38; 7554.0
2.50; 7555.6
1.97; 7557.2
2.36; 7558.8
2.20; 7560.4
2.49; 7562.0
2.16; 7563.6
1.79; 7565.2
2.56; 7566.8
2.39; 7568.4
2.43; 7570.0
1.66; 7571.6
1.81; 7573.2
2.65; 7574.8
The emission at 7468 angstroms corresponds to Halpha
